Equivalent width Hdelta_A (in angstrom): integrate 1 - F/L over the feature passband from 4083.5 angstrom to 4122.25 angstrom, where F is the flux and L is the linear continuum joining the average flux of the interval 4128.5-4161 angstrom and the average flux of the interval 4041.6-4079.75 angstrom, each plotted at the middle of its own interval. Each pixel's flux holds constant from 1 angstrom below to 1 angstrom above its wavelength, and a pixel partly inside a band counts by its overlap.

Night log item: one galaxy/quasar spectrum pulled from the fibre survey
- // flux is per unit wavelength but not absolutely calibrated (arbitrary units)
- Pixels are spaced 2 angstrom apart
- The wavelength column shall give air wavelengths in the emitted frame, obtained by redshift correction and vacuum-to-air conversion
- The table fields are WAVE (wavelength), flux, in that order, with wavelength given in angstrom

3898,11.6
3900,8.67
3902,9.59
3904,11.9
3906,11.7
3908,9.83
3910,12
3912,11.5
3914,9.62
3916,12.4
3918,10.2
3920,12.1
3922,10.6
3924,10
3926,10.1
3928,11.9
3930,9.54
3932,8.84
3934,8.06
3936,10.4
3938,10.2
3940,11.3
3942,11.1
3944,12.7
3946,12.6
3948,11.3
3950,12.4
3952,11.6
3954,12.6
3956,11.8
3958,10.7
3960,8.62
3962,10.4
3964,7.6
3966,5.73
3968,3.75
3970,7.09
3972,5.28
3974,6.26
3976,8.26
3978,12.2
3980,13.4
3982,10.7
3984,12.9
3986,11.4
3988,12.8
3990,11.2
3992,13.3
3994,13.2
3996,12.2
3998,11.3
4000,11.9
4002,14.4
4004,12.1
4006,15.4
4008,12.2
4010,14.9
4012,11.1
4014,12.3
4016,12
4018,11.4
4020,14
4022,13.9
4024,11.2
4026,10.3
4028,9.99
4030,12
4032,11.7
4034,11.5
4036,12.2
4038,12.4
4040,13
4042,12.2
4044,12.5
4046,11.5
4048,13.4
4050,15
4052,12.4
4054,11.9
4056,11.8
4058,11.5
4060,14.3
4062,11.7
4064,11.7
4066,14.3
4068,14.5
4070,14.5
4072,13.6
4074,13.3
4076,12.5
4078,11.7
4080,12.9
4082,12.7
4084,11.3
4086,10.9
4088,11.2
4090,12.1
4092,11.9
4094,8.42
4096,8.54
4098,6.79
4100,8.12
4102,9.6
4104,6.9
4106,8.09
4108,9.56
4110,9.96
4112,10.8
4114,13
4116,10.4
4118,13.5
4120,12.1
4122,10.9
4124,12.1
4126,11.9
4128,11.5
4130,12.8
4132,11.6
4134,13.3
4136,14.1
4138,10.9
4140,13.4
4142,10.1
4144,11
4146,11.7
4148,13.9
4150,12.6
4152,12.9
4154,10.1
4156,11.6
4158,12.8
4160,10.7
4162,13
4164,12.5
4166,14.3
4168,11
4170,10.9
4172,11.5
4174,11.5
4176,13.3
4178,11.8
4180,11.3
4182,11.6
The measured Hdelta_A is 7.1 angstrom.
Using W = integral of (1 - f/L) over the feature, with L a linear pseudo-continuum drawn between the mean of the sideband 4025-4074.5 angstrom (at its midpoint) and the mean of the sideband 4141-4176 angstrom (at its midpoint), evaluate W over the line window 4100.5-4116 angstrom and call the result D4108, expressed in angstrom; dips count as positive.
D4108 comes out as 3.2 angstrom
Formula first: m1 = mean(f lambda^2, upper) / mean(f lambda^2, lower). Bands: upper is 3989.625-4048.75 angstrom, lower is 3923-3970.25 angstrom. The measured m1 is 1.28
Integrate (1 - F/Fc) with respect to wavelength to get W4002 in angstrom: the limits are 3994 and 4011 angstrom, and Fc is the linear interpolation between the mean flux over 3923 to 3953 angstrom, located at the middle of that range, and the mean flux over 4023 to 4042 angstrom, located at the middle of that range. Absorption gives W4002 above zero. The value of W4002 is -2.5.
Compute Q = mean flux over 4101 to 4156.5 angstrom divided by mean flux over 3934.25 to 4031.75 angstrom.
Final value 1.03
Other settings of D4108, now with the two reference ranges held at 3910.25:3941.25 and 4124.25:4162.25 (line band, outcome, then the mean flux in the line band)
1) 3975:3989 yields -0.97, 11.7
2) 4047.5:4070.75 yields -3.23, 13.1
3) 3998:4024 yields -4.02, 12.8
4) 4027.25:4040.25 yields -0.59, 11.8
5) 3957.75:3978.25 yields 6.18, 7.54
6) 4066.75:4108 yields 2.45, 11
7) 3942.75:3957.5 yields -1.94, 12.1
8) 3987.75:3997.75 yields -1.32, 12.4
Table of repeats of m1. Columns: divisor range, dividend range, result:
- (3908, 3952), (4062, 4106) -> 1.11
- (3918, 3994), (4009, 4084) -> 1.27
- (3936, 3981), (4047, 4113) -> 1.23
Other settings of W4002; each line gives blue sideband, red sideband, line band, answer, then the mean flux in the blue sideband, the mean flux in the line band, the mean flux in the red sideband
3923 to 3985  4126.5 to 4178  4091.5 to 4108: 4.3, 9.98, 8.5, 12.1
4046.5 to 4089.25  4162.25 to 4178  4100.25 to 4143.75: 4.2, 12.7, 11.2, 12.2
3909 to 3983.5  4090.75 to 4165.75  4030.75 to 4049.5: -2.9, 10.1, 12.3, 11.2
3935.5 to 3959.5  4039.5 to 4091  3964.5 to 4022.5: 3.7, 11.5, 11.2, 12.6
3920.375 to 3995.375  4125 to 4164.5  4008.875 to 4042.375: -3.5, 10.3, 12.1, 12.1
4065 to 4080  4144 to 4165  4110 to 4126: 1.3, 13.4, 11.7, 12.1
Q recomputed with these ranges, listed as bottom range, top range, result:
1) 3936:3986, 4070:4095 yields 1.19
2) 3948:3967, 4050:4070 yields 1.26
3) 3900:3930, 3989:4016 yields 1.17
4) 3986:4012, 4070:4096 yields 0.93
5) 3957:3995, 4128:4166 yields 1.25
